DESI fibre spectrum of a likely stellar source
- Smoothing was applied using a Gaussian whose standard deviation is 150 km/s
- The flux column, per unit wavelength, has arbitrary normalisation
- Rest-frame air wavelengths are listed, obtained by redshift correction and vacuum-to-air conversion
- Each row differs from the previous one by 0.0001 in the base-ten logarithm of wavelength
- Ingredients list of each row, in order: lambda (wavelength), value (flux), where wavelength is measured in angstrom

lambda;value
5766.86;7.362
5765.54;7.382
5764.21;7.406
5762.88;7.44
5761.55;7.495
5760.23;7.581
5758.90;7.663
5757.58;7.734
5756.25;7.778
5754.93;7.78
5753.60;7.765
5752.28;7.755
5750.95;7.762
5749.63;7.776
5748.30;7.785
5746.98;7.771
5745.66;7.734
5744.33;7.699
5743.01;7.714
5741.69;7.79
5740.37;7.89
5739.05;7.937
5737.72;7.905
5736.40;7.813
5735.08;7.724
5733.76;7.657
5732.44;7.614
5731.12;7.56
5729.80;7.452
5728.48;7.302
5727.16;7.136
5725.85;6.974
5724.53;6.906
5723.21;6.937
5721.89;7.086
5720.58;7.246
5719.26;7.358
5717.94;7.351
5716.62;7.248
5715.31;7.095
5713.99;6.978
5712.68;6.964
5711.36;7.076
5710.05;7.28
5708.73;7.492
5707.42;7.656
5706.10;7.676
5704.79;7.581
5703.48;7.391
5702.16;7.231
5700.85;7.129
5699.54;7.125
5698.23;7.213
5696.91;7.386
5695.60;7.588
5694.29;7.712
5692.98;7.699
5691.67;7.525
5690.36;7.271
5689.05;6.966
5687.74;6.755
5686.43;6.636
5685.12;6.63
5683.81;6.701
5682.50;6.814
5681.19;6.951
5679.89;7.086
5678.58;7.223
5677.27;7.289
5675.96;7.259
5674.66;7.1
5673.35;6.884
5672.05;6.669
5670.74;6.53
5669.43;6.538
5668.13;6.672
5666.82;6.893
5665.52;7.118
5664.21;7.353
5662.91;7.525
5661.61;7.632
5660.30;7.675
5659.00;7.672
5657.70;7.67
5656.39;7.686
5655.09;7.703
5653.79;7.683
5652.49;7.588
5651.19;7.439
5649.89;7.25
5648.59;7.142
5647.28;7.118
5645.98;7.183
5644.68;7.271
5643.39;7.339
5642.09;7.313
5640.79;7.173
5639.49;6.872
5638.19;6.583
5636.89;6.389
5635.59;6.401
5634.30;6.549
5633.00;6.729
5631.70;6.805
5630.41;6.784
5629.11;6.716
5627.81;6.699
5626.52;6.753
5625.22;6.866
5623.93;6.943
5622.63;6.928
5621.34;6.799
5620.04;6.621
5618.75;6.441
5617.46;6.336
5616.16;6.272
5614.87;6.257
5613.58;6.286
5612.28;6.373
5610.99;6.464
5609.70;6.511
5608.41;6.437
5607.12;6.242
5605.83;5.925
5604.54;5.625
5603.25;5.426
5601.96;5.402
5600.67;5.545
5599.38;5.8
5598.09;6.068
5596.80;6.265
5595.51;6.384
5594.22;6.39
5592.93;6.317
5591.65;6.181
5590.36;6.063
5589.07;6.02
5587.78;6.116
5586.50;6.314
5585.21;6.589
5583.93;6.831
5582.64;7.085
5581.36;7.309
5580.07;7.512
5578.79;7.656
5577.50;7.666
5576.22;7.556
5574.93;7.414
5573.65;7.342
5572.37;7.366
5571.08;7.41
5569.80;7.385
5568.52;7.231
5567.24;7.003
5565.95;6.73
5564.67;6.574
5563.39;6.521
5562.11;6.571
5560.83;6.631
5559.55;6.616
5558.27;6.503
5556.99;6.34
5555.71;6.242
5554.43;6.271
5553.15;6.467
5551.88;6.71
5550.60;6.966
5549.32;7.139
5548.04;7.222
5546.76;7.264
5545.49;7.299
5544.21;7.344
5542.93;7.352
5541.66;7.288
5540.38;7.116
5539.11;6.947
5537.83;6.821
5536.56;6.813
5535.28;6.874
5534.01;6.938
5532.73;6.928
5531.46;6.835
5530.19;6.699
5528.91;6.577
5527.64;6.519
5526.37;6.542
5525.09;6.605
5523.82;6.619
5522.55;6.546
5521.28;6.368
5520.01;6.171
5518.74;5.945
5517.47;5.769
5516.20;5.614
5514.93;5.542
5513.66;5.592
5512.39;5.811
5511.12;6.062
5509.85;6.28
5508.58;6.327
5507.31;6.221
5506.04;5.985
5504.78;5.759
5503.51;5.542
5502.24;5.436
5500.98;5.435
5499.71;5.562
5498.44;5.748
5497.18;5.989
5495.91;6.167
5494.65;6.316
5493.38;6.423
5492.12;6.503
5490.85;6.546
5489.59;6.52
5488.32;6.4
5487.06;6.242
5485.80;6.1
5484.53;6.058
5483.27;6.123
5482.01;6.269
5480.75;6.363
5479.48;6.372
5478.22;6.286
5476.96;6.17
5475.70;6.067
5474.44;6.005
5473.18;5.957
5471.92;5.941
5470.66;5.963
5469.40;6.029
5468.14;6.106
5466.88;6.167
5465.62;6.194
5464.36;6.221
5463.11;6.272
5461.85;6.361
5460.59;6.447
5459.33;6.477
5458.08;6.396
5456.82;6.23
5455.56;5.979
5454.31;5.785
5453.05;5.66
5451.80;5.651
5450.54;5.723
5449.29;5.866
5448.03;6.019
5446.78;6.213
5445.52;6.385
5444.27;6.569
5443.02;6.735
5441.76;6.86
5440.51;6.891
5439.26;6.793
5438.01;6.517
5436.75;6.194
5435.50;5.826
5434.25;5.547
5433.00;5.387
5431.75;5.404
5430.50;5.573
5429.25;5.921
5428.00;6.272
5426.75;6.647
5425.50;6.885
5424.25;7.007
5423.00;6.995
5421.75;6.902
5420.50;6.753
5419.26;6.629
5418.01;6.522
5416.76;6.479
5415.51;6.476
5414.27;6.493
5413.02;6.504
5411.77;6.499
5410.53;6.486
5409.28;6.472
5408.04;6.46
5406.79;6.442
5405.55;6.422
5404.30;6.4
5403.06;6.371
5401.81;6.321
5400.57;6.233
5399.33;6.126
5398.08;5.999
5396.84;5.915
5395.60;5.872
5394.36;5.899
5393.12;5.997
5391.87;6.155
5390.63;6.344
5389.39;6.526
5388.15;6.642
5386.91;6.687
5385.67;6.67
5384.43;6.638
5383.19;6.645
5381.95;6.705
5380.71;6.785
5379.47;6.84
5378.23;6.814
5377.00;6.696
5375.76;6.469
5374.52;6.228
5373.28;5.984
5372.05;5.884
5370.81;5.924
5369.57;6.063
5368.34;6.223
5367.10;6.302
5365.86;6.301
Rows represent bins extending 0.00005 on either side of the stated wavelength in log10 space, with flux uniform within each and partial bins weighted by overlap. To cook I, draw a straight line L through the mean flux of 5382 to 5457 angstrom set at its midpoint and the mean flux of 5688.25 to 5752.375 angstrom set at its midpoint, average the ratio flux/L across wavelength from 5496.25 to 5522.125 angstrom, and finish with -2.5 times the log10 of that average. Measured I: 0.136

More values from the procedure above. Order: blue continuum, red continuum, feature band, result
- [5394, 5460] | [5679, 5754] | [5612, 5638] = 0.07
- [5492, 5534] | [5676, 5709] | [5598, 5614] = 0.12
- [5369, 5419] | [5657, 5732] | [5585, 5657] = 0.06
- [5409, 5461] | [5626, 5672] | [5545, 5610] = 0.03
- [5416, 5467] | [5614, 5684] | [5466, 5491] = 0.04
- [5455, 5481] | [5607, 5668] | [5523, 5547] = -0.07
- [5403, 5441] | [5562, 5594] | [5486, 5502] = 0.08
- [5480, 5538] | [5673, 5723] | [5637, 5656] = -0.05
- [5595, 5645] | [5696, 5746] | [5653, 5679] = -0.05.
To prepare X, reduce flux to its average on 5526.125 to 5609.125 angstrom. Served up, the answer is 6.7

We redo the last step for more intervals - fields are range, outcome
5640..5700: 7.21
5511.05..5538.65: 6.38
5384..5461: 6.31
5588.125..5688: 6.75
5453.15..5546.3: 6.29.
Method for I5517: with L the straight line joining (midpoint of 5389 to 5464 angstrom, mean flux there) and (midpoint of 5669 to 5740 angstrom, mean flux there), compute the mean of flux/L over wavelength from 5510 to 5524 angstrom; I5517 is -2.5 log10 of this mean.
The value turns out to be 0.10 mag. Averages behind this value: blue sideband 6.29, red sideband 7.23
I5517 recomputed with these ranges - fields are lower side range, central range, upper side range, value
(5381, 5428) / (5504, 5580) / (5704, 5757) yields 0.03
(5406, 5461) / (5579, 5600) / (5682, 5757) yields 0.07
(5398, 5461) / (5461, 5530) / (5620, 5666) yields 0.07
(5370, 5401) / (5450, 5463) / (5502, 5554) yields 0.06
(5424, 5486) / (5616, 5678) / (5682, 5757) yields 0.01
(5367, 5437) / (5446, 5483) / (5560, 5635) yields 0.05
